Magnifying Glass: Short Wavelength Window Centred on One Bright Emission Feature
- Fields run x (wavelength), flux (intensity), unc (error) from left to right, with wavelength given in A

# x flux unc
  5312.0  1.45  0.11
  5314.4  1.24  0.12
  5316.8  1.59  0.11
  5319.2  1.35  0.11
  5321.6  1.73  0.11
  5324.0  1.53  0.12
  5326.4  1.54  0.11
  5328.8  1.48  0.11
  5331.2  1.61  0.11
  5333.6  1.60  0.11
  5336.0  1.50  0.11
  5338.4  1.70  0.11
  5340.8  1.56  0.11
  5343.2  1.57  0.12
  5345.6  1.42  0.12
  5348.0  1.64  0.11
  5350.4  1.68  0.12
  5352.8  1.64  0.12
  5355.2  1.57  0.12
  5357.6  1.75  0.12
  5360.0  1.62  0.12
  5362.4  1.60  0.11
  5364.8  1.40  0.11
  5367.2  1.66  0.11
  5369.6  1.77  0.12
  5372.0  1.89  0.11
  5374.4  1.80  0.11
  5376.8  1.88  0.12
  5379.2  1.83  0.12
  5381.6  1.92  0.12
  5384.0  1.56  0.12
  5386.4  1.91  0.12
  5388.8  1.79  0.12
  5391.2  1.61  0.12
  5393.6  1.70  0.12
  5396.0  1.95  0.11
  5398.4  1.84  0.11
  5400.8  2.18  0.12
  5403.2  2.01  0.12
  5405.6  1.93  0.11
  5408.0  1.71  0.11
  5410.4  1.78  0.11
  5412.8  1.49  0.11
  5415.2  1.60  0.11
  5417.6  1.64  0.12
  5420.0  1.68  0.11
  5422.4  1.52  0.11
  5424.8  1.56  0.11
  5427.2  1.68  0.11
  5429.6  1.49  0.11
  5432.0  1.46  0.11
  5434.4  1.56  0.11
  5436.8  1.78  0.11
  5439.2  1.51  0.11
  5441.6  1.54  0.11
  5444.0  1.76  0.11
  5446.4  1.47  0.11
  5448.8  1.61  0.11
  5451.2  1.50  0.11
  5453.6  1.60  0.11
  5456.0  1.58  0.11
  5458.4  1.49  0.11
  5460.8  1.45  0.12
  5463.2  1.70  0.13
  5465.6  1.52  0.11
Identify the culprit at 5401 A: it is C III]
